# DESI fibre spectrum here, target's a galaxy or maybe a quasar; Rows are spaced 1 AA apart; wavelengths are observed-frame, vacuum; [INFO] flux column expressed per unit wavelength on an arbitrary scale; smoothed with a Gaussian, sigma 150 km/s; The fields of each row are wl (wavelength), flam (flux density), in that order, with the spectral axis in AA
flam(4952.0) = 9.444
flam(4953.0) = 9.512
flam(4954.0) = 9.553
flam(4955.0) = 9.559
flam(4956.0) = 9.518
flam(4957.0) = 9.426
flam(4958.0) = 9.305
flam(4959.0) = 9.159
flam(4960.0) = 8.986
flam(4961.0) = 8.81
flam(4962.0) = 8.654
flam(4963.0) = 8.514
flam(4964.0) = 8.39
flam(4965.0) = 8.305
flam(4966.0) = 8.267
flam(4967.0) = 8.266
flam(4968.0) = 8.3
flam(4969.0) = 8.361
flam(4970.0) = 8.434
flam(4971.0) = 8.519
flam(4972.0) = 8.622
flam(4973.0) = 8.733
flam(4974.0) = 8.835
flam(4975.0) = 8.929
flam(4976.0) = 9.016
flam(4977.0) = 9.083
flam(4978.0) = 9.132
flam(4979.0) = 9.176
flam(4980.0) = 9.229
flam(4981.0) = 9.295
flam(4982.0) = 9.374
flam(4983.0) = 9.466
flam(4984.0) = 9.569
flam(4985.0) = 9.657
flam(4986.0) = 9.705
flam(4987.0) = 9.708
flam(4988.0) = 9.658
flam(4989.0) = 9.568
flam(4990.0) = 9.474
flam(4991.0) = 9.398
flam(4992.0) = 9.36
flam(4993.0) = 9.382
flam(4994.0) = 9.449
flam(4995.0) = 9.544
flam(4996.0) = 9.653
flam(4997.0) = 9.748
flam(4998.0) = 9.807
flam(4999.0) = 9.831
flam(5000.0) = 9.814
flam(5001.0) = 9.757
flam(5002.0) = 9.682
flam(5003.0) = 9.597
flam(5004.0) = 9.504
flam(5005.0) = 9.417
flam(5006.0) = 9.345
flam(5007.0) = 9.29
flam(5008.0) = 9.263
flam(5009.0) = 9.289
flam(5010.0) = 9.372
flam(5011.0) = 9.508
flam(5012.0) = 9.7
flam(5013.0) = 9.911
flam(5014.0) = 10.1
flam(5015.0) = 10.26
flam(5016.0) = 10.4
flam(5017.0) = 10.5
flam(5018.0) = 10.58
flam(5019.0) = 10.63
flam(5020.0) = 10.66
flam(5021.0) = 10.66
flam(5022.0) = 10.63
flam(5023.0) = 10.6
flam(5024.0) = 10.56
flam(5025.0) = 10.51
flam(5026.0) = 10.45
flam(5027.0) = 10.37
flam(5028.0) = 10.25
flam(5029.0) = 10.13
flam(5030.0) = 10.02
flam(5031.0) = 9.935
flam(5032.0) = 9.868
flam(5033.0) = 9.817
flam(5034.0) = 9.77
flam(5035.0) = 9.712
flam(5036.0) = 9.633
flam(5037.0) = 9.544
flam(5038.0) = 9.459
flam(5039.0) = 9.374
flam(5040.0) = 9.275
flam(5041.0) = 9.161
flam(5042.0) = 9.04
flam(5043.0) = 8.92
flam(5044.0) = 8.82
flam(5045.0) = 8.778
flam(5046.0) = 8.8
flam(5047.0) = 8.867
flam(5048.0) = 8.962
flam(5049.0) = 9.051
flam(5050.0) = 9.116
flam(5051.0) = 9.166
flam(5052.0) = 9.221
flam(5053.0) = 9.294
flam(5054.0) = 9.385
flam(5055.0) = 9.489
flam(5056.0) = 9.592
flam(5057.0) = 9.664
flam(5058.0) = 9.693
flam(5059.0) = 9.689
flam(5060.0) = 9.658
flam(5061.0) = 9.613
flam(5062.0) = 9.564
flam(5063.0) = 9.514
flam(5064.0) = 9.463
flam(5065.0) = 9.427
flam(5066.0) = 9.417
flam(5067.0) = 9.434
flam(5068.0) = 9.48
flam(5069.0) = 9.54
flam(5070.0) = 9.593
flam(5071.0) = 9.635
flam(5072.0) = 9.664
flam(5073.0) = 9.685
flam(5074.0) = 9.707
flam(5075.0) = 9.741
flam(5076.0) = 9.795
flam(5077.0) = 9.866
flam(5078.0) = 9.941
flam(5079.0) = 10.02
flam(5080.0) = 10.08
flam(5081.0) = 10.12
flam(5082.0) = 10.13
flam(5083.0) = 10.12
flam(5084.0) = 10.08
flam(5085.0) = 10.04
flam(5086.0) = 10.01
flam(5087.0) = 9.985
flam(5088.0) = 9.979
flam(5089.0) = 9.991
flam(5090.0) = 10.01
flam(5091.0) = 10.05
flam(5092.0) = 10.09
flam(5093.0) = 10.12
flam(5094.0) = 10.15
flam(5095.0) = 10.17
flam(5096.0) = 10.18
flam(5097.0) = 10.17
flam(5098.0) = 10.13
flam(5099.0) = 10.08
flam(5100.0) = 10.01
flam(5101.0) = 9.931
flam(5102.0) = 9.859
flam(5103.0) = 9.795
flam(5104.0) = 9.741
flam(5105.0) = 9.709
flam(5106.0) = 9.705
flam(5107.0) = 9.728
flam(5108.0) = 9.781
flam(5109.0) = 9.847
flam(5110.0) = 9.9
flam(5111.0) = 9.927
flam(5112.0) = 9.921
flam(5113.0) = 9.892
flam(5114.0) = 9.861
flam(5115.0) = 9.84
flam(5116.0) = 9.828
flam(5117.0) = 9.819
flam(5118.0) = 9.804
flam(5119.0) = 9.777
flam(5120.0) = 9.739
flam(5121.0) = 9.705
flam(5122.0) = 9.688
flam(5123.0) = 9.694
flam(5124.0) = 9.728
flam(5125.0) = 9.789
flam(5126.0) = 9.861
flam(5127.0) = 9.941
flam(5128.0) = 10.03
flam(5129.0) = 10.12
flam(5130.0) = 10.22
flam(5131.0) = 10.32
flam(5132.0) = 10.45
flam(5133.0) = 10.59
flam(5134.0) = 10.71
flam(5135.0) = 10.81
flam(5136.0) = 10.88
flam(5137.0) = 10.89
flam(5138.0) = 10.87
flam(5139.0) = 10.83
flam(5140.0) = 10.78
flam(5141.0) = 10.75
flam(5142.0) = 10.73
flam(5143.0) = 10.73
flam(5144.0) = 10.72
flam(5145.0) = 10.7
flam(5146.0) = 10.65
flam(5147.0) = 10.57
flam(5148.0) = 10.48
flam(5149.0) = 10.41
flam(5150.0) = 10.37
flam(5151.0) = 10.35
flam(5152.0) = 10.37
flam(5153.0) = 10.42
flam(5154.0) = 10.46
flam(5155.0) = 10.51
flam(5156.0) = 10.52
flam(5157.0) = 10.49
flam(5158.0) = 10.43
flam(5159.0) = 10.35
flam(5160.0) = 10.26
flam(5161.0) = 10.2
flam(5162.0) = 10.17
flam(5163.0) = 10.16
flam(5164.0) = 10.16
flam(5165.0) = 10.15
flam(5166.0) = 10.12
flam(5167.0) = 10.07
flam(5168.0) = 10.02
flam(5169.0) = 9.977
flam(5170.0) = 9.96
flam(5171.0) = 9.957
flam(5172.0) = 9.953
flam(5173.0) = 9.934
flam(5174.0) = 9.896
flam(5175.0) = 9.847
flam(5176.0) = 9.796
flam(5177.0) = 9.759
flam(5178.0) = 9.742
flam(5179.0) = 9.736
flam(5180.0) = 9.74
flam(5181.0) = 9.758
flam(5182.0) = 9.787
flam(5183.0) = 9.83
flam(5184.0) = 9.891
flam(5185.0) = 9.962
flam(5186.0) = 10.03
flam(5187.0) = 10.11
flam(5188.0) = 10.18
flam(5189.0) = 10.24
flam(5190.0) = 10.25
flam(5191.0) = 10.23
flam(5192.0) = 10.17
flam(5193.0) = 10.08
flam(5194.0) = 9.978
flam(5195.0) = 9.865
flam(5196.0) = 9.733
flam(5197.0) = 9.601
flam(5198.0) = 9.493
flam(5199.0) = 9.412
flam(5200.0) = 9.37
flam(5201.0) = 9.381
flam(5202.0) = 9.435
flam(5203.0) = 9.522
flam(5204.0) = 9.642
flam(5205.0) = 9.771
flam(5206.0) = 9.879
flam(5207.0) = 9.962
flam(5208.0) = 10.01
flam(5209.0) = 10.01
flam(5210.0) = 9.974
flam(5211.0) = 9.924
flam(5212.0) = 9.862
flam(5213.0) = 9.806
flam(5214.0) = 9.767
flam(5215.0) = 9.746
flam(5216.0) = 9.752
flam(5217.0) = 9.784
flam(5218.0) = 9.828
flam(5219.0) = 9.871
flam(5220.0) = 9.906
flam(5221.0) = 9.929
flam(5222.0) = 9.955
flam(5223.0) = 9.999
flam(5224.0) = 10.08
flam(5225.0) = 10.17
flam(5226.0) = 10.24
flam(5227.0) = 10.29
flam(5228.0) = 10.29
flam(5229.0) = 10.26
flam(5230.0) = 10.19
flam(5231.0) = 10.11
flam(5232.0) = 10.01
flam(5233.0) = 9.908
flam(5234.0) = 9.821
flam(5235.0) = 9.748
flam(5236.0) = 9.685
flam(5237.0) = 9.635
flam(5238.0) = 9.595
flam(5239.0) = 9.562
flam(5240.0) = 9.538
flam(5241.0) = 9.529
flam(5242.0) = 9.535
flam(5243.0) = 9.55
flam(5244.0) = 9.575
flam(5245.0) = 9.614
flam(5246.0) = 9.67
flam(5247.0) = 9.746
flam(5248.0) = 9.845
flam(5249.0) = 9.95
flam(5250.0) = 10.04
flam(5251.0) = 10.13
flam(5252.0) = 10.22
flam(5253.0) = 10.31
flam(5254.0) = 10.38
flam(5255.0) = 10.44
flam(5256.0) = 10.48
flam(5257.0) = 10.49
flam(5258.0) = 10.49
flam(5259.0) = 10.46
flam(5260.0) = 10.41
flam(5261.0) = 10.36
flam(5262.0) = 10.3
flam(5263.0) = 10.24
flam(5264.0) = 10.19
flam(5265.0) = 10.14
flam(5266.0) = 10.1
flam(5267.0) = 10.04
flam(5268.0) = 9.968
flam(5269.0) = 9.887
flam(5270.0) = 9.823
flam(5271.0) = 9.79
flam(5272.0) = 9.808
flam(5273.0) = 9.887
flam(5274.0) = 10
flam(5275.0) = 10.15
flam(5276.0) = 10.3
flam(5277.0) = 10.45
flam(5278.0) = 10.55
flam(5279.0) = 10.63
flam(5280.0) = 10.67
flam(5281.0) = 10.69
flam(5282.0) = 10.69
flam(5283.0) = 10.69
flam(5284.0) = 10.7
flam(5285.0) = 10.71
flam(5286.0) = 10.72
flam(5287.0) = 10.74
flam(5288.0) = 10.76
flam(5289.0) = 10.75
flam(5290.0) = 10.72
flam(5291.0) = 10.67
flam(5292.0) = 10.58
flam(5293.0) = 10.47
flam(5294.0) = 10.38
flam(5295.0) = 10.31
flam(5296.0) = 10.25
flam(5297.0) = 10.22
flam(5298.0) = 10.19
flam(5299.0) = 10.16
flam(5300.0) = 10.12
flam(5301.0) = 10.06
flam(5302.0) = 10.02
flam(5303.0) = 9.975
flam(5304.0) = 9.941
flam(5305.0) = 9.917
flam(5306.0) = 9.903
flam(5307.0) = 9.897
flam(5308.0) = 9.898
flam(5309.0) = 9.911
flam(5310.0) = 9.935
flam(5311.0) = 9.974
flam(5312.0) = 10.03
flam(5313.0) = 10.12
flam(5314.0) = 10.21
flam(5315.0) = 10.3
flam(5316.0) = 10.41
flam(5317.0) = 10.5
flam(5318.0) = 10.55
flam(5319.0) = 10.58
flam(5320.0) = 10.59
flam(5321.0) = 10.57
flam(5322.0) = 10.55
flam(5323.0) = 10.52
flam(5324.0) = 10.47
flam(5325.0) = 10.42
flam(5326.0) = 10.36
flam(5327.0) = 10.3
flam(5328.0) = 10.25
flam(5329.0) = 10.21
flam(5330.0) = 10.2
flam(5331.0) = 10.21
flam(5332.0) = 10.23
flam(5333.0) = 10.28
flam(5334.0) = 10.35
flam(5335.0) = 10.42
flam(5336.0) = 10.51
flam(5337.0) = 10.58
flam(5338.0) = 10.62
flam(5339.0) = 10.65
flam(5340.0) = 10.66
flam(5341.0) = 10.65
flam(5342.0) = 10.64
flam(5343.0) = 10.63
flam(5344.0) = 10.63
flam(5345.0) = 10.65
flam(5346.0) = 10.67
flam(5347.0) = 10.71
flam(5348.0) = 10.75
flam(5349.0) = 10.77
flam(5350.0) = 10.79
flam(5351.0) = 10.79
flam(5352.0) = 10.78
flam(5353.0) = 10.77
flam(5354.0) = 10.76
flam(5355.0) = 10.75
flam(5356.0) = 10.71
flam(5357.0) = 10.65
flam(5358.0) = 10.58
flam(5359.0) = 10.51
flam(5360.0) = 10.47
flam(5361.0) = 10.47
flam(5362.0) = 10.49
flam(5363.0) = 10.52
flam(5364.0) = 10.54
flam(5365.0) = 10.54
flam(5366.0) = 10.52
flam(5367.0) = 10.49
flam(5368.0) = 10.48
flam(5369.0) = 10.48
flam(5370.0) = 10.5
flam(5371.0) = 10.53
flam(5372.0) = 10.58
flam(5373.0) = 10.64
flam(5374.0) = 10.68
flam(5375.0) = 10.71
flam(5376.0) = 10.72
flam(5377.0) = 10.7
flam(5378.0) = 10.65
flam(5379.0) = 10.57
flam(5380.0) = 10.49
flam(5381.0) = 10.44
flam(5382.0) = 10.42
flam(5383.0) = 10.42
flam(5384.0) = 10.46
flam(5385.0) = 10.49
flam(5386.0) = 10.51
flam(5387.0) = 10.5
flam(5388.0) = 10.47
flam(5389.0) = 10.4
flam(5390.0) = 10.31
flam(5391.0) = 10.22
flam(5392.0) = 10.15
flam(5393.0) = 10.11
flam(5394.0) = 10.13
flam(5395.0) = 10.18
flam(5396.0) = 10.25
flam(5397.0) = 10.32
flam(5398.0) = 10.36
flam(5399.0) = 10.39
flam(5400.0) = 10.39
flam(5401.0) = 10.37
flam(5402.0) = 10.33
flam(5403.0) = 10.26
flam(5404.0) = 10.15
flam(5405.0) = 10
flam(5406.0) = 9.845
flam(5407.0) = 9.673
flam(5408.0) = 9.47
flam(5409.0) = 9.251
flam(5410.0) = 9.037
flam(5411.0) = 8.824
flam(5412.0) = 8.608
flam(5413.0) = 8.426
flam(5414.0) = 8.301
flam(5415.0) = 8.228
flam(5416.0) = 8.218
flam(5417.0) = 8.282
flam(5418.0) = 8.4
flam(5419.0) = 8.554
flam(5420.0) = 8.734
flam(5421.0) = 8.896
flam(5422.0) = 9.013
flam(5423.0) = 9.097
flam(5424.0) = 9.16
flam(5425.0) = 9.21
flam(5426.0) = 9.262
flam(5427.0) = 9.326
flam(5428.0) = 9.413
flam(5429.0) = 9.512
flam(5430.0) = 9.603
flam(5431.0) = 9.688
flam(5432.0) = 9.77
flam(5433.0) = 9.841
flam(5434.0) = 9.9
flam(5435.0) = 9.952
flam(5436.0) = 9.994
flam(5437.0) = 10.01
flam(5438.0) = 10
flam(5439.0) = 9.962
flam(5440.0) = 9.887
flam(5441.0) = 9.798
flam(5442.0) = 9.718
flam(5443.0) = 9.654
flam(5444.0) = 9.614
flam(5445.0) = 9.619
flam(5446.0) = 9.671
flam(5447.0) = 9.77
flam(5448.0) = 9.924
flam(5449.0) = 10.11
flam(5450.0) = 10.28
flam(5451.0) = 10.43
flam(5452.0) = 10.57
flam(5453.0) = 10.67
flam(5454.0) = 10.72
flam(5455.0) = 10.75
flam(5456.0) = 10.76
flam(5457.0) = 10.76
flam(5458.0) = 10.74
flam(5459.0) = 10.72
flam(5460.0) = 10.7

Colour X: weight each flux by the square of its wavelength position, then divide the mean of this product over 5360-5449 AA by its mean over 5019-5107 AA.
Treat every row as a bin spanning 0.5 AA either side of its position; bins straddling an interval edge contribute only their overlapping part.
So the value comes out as 1.15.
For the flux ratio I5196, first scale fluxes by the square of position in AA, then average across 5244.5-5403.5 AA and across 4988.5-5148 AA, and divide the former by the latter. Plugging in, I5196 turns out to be 1.2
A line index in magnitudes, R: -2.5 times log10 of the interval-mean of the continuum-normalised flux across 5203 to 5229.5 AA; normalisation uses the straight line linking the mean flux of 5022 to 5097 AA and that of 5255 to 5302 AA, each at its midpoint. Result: 0.02 mag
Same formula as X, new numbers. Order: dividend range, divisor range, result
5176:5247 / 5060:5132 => 1.04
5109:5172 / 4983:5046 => 1.10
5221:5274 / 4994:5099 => 1.11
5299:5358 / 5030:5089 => 1.21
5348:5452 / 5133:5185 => 1.07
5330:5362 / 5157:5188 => 1.13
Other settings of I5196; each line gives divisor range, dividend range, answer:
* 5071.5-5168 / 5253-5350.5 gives 1.10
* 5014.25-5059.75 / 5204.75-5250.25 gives 1.09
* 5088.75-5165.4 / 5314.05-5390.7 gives 1.13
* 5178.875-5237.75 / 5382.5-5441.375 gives 1.05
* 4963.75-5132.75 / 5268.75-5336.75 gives 1.18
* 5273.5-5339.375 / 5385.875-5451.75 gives 0.97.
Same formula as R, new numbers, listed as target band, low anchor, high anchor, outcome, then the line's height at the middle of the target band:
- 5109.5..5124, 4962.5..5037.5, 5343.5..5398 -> 0.01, 9.86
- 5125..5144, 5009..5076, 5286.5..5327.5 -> -0.06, 9.9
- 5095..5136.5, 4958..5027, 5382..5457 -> -0.05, 9.56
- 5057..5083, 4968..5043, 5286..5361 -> 0.01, 9.78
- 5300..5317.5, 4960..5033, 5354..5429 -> -0.02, 9.88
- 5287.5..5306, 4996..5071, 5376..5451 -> -0.06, 9.74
